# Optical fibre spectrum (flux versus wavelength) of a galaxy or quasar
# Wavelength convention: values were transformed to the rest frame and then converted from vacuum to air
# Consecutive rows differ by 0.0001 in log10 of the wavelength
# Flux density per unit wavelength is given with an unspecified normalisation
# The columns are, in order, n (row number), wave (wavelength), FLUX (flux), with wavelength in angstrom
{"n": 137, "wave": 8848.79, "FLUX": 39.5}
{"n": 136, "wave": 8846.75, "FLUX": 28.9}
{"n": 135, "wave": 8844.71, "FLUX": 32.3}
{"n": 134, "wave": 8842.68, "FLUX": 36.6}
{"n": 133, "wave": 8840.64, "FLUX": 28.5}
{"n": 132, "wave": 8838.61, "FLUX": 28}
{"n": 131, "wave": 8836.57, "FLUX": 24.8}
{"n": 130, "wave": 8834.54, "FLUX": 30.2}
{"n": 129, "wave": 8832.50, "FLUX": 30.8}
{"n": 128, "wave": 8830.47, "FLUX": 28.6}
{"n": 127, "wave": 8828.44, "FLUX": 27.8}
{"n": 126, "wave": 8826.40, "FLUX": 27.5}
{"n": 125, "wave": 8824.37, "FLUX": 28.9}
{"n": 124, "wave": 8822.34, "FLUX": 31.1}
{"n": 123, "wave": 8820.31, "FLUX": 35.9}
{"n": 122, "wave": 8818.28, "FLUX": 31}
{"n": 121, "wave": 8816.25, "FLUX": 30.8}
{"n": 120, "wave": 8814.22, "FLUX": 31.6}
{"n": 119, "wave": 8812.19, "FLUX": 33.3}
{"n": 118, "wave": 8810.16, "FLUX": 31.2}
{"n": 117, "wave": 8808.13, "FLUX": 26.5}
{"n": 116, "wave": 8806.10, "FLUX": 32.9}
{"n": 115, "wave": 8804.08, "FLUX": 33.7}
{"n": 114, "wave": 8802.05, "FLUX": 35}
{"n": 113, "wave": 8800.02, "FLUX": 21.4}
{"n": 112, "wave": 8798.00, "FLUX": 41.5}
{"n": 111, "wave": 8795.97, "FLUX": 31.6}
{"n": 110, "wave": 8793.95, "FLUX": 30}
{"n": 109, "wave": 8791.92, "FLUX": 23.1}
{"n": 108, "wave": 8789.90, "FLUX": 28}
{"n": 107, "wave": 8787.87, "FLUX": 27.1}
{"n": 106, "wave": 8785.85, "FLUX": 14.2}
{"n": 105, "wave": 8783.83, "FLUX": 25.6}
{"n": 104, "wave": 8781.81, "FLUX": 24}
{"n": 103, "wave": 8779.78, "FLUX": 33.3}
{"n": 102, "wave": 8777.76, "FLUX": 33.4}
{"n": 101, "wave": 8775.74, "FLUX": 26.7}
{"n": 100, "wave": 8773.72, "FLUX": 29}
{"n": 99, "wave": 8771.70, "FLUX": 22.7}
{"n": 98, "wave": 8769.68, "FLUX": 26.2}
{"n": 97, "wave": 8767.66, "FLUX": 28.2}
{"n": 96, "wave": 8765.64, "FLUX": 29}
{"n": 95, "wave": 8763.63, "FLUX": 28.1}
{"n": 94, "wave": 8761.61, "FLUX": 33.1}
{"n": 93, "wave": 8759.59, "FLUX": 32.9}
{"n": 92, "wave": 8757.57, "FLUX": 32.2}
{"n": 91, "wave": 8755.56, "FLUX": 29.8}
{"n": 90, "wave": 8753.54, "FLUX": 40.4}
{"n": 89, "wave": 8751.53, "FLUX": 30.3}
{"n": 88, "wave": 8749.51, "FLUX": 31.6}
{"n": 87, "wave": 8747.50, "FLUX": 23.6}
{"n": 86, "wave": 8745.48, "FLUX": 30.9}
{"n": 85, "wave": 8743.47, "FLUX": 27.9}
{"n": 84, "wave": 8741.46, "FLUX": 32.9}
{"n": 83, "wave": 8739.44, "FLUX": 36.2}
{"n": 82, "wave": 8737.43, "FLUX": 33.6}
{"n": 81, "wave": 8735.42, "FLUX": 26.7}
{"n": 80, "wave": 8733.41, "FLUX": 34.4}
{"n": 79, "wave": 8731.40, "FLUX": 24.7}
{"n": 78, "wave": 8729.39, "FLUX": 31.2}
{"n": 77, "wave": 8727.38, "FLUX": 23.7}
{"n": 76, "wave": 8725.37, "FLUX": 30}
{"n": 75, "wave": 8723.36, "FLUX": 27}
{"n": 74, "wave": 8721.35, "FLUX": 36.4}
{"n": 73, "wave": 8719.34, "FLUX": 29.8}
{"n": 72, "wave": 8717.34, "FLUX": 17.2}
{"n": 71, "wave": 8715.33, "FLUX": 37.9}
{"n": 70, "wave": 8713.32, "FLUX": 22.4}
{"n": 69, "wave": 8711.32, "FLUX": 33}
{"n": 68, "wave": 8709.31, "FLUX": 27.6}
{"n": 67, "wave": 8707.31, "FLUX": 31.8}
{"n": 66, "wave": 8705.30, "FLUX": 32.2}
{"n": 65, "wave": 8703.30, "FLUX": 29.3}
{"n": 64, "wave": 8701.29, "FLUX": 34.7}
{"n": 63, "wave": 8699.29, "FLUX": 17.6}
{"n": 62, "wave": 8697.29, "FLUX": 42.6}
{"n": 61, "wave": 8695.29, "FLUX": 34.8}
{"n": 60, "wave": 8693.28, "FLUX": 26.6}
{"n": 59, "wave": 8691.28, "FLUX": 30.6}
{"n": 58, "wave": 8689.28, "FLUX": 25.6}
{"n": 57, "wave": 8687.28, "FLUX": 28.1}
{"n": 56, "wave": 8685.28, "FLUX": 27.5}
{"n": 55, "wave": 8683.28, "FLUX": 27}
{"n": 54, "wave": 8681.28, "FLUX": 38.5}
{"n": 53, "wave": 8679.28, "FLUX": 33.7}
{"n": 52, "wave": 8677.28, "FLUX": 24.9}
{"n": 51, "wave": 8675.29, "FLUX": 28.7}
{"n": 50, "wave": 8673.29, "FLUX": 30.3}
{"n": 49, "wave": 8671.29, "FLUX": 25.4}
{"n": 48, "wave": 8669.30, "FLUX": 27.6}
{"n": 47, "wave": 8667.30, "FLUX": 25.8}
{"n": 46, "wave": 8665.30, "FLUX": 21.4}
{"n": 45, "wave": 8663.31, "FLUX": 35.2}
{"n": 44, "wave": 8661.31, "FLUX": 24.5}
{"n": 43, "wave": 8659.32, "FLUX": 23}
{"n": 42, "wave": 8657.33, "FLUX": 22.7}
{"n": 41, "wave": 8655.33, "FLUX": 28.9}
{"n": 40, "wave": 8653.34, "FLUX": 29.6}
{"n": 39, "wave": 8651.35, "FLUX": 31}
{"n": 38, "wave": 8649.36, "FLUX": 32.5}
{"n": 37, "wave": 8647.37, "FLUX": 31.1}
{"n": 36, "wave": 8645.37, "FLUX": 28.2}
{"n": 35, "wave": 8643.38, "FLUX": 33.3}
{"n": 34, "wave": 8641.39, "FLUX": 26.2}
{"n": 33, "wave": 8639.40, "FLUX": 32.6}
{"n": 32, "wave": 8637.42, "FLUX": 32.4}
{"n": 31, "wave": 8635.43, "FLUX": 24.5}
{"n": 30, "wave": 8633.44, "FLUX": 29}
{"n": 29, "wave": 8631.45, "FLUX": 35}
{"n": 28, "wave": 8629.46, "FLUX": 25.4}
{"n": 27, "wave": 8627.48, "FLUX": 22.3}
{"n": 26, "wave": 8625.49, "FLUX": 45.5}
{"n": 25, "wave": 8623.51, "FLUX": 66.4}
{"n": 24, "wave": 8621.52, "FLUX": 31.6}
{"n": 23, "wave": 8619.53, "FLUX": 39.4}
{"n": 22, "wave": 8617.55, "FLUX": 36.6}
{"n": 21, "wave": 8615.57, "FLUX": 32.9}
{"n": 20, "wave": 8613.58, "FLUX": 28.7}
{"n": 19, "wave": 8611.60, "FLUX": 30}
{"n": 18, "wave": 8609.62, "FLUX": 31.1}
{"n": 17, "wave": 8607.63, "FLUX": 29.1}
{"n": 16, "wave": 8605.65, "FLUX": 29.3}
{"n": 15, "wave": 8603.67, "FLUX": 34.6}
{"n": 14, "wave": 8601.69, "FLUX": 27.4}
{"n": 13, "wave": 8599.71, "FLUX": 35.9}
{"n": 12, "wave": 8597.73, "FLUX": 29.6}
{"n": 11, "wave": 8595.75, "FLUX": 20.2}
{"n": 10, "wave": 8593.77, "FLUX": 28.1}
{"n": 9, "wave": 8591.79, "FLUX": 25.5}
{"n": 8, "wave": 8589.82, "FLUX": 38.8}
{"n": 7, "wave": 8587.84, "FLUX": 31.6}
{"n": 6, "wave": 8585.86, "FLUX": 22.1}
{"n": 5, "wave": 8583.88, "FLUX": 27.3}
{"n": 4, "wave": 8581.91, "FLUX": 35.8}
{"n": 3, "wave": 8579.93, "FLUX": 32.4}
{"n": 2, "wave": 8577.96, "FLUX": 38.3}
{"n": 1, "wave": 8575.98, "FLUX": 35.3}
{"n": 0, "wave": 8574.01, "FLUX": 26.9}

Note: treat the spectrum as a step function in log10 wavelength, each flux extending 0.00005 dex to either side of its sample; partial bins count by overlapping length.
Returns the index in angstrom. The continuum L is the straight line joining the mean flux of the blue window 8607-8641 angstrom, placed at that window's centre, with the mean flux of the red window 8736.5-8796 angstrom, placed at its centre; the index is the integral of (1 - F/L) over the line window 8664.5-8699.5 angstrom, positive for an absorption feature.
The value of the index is 3.03 angstrom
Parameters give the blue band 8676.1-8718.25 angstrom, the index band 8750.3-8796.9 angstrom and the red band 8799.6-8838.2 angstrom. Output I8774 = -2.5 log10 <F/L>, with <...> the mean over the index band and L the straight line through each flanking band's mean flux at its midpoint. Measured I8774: 0.052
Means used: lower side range 29.7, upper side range 30.3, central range 28.7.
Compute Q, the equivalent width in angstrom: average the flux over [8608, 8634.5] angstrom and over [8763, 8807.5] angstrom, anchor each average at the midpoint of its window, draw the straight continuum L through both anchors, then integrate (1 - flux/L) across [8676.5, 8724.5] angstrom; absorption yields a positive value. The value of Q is 2.7 angstrom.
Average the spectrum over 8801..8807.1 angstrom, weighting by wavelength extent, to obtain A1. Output 33.8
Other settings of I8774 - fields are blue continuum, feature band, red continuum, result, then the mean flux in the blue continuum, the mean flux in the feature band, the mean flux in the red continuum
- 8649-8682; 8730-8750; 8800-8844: -0.03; 28.3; 30.2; 30.5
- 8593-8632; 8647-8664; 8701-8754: 0.12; 33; 28.5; 30.1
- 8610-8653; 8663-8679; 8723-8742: 0.16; 33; 27.4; 30.1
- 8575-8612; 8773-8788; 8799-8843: 0.14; 30.7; 26.6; 30.2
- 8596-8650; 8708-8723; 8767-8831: 0.06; 32.4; 29.2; 29.1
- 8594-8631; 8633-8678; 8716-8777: 0.13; 33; 28.2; 29.6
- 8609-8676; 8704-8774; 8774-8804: -0.02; 30.8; 29.9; 28.4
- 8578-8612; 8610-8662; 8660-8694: -0.09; 30.2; 31.7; 28.3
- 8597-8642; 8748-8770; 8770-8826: -0.03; 32.9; 31.1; 29.3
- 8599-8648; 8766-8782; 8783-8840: 0.07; 32.7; 28.2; 29.4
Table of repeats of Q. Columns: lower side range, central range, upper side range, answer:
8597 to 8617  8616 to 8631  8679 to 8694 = -3.5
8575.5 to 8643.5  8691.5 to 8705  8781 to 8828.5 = -0.1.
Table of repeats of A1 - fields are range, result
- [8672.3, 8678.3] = 28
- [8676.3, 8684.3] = 31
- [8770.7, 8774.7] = 25.8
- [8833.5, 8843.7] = 29.6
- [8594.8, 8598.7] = 24.9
